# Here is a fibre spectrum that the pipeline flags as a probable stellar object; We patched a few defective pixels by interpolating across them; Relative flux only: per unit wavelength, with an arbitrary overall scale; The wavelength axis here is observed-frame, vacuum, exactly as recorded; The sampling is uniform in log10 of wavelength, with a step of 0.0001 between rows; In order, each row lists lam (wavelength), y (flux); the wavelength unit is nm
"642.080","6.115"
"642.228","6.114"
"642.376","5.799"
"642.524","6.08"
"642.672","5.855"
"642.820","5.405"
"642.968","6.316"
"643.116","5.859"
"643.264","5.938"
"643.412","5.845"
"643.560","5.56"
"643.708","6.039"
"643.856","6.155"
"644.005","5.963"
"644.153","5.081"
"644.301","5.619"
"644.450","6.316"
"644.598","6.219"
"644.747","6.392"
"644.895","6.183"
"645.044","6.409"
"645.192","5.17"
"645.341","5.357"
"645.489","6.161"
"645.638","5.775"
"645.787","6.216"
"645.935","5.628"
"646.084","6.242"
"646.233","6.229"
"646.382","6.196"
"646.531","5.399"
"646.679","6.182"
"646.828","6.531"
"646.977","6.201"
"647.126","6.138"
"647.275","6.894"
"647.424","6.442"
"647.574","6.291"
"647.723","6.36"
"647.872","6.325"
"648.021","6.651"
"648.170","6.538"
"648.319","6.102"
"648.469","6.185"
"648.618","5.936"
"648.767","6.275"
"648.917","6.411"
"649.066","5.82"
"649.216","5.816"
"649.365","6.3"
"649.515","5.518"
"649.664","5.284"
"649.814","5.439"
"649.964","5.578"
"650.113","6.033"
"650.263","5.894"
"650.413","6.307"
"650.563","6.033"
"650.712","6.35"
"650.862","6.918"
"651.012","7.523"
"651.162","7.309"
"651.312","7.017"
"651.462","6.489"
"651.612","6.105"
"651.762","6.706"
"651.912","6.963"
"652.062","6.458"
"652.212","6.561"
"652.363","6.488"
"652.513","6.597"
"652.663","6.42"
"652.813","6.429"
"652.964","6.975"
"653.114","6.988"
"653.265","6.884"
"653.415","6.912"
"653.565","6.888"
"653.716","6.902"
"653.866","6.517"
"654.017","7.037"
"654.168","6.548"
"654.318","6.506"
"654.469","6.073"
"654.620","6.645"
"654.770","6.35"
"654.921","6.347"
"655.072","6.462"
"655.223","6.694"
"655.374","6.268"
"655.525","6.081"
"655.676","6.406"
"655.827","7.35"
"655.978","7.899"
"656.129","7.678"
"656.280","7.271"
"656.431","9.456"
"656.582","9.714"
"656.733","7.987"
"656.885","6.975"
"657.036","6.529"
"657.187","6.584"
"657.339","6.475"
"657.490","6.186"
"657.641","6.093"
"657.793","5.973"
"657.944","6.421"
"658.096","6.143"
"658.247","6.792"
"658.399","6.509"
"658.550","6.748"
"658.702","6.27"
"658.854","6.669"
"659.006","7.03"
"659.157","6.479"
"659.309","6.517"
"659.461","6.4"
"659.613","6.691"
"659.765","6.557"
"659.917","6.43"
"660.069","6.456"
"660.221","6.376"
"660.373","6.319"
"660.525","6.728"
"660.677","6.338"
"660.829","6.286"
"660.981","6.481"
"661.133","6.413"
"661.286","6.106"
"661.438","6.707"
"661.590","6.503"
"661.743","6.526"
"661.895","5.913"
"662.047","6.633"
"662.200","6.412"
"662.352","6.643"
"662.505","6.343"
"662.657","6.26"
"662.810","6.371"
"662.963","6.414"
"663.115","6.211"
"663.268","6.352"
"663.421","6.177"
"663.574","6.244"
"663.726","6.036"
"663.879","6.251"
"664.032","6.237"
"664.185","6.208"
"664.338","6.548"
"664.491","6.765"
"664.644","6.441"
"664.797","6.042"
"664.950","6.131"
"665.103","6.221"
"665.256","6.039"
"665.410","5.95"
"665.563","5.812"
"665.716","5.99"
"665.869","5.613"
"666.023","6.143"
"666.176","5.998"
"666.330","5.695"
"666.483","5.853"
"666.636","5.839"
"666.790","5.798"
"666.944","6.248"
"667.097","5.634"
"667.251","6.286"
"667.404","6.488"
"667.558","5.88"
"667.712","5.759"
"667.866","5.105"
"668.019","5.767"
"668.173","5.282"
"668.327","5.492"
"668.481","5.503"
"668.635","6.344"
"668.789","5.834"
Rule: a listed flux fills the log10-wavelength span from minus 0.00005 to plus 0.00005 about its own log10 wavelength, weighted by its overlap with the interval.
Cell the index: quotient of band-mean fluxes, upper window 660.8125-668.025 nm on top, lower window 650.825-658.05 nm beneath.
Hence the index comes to 0.9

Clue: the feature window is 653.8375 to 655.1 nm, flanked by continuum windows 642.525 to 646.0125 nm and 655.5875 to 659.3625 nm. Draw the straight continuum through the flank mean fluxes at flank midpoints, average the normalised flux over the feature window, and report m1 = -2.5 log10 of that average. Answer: 0.04 mag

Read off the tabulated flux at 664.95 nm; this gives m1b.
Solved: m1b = 6.131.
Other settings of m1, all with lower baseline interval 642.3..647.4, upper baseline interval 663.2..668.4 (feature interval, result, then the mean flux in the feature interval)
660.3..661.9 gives -0.072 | 6.42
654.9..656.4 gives -0.158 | 6.94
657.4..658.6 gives -0.063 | 6.36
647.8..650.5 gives -0.006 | 6.02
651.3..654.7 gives -0.113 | 6.65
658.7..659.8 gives -0.102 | 6.6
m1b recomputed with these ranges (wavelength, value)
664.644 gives 6.441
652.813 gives 6.429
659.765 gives 6.557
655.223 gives 6.694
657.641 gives 6.093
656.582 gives 9.714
